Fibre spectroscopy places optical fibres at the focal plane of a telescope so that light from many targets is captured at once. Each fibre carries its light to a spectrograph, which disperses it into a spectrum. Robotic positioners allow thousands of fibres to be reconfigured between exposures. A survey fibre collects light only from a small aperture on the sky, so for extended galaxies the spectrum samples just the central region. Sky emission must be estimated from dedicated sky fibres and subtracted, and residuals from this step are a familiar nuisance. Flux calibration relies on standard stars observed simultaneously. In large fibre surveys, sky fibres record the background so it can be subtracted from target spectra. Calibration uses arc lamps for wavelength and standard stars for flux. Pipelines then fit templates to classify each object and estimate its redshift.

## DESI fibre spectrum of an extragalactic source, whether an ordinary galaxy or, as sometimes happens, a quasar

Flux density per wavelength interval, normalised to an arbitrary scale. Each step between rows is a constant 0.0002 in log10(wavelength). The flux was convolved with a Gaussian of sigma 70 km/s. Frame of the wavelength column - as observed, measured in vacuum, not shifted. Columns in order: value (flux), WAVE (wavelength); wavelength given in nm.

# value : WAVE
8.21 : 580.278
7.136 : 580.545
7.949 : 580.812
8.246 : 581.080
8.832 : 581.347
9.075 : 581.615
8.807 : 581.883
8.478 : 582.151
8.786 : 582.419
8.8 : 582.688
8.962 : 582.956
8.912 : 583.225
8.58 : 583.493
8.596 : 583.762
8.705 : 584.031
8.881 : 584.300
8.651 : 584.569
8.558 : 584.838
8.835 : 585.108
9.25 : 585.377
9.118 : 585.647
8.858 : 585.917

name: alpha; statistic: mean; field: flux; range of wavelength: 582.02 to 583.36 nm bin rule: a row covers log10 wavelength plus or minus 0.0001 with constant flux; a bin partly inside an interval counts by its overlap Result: 8.79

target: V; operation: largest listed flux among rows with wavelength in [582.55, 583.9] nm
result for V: 8.962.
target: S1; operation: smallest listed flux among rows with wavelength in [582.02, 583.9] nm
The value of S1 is 8.478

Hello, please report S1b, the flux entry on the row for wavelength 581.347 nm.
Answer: 8.832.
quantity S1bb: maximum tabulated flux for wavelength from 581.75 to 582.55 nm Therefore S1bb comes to 8.807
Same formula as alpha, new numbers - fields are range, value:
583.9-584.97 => 8.7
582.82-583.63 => 8.82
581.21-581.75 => 8.95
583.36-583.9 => 8.58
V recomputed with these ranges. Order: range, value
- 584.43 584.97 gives 8.651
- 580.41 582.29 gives 9.075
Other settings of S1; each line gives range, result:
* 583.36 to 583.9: 8.58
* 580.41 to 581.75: 7.136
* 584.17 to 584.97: 8.558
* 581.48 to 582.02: 8.807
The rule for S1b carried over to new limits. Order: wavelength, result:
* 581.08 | 8.246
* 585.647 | 9.118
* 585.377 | 9.25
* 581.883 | 8.807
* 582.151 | 8.478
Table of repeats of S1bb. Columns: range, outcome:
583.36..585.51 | 9.25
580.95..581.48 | 8.832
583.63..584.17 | 8.705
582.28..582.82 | 8.8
